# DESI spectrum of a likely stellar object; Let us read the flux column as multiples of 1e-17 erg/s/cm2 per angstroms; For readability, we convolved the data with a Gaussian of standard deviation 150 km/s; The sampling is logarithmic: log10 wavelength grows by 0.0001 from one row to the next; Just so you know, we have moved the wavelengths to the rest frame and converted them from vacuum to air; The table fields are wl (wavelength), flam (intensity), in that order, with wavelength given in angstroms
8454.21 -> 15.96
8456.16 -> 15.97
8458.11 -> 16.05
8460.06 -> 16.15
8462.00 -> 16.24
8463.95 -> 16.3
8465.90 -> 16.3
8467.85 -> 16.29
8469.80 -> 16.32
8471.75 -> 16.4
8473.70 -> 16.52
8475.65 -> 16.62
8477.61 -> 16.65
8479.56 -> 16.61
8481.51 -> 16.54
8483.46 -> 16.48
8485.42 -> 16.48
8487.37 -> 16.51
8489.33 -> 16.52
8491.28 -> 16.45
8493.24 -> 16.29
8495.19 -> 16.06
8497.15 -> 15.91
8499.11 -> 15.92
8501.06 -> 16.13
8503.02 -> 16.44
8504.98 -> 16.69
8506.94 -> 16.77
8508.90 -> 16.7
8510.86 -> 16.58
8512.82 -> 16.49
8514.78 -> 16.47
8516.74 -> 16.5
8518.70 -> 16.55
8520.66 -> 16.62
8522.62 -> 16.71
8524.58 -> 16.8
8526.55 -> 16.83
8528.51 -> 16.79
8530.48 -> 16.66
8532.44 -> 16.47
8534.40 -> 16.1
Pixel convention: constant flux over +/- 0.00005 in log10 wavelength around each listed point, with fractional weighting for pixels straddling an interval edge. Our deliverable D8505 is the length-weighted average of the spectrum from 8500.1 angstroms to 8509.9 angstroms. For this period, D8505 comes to 16.5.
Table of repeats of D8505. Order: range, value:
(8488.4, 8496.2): 16.3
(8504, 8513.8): 16.6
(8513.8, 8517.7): 16.5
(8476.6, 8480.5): 16.6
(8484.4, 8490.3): 16.5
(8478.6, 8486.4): 16.5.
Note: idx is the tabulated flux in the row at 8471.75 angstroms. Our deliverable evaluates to 16.4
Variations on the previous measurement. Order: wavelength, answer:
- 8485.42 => 16.48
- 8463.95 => 16.3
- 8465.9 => 16.3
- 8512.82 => 16.49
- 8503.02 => 16.44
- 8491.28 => 16.45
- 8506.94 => 16.77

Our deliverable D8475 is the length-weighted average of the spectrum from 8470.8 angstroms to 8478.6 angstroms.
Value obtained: 16.5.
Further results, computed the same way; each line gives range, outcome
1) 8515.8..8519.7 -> 16.5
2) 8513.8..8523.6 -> 16.6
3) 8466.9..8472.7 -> 16.3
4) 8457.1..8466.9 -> 16.2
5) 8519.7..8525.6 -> 16.7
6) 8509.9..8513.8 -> 16.5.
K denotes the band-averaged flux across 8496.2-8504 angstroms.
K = 16.1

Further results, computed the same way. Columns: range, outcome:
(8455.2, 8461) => 16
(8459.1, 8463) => 16.2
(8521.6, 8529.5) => 16.8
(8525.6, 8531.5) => 16.8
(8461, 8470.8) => 16.3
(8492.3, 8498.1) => 16.1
